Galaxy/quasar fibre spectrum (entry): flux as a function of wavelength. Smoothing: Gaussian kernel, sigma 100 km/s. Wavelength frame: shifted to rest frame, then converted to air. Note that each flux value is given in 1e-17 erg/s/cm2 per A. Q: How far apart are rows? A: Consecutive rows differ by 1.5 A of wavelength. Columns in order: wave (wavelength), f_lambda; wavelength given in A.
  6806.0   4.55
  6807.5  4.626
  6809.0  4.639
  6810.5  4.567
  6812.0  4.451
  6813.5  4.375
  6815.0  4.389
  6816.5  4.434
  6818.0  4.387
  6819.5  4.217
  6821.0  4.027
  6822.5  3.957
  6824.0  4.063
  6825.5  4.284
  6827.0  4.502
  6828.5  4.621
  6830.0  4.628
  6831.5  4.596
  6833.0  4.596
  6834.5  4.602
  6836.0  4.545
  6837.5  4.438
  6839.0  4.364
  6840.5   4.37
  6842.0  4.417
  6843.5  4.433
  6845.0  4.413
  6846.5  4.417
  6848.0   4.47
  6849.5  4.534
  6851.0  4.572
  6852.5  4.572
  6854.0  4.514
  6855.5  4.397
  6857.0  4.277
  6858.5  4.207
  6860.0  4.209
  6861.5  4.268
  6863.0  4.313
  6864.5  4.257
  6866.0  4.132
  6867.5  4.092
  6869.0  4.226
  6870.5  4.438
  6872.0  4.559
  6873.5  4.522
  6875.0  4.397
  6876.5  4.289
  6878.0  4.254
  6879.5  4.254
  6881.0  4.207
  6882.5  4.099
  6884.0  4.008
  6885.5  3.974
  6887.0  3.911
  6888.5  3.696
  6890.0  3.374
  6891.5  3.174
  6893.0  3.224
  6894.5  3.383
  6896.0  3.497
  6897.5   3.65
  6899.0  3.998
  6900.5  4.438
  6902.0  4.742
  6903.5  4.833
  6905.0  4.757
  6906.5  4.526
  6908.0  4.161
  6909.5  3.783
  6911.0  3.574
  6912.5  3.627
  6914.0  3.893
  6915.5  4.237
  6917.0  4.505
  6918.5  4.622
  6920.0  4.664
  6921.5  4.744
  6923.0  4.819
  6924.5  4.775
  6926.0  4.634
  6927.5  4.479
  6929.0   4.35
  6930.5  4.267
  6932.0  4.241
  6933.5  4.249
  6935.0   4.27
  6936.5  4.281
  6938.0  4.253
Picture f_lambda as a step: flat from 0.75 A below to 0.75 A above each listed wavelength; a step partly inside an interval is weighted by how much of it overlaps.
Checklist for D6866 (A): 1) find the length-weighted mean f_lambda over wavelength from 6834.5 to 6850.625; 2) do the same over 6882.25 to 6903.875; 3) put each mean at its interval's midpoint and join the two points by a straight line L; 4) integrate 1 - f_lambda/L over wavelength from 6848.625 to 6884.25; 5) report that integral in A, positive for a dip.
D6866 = -1.4 A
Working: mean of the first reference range 4.45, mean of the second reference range 3.84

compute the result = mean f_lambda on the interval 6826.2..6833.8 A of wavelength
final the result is 4.59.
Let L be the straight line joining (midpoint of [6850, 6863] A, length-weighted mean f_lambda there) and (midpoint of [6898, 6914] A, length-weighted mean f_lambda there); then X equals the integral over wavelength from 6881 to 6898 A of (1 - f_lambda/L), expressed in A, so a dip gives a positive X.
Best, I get 2.43 A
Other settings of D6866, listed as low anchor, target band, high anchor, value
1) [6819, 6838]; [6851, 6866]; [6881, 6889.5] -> -0.7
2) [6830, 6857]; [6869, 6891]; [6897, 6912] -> 1.1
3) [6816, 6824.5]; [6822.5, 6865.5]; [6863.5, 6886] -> -2.1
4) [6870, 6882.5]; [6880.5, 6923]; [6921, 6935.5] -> 3.4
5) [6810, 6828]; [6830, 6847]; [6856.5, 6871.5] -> -0.8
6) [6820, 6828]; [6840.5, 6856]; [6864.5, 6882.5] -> -0.8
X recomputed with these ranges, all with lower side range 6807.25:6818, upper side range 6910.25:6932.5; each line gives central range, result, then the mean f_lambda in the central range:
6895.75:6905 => 0.2 A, 4.28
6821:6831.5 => 0.3 A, 4.34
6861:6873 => 0.4 A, 4.29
